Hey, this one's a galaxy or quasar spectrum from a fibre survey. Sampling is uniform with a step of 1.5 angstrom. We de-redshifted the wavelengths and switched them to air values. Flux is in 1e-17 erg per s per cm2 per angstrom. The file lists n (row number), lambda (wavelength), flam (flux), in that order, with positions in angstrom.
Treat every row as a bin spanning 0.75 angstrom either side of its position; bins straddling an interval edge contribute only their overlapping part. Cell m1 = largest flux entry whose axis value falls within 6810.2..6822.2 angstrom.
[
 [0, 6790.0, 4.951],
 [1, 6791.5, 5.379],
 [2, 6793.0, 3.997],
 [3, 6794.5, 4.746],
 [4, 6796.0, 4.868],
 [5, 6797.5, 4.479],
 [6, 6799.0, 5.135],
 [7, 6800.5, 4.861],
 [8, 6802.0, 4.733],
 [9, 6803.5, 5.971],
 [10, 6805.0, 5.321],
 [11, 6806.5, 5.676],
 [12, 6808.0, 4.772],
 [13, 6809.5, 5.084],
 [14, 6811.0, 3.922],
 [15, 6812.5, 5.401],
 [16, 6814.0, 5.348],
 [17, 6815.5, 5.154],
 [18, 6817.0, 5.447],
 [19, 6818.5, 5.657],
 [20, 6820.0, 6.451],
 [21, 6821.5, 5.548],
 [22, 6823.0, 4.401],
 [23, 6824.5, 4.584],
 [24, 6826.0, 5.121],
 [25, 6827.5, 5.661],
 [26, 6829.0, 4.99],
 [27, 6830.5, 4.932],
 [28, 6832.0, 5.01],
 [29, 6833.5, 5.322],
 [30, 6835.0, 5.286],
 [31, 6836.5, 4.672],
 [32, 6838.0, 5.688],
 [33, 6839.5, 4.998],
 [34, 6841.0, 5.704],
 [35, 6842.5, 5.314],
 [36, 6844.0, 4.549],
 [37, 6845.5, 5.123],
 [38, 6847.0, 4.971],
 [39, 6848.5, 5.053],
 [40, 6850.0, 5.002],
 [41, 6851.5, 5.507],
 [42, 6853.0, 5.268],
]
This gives 6.451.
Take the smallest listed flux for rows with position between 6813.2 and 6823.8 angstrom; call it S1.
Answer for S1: 4.401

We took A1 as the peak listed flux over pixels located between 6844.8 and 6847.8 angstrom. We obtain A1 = 5.123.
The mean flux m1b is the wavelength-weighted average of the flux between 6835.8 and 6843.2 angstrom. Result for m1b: 5.28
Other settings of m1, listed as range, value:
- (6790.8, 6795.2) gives 5.379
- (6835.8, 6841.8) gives 5.704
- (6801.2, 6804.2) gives 5.971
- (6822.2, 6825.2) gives 4.584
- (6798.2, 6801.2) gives 5.135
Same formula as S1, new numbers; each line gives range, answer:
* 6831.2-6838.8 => 4.672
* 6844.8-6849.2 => 4.971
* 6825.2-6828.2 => 5.121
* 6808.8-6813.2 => 3.922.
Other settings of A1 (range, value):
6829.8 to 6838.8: 5.688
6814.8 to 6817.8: 5.447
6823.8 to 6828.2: 5.661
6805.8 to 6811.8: 5.676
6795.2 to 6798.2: 4.868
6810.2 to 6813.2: 5.401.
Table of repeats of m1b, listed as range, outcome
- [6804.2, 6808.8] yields 5.26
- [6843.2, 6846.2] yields 4.84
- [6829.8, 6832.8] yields 4.98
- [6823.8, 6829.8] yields 5.09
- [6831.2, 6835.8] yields 5.2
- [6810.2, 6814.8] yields 4.9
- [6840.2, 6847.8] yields 5.13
